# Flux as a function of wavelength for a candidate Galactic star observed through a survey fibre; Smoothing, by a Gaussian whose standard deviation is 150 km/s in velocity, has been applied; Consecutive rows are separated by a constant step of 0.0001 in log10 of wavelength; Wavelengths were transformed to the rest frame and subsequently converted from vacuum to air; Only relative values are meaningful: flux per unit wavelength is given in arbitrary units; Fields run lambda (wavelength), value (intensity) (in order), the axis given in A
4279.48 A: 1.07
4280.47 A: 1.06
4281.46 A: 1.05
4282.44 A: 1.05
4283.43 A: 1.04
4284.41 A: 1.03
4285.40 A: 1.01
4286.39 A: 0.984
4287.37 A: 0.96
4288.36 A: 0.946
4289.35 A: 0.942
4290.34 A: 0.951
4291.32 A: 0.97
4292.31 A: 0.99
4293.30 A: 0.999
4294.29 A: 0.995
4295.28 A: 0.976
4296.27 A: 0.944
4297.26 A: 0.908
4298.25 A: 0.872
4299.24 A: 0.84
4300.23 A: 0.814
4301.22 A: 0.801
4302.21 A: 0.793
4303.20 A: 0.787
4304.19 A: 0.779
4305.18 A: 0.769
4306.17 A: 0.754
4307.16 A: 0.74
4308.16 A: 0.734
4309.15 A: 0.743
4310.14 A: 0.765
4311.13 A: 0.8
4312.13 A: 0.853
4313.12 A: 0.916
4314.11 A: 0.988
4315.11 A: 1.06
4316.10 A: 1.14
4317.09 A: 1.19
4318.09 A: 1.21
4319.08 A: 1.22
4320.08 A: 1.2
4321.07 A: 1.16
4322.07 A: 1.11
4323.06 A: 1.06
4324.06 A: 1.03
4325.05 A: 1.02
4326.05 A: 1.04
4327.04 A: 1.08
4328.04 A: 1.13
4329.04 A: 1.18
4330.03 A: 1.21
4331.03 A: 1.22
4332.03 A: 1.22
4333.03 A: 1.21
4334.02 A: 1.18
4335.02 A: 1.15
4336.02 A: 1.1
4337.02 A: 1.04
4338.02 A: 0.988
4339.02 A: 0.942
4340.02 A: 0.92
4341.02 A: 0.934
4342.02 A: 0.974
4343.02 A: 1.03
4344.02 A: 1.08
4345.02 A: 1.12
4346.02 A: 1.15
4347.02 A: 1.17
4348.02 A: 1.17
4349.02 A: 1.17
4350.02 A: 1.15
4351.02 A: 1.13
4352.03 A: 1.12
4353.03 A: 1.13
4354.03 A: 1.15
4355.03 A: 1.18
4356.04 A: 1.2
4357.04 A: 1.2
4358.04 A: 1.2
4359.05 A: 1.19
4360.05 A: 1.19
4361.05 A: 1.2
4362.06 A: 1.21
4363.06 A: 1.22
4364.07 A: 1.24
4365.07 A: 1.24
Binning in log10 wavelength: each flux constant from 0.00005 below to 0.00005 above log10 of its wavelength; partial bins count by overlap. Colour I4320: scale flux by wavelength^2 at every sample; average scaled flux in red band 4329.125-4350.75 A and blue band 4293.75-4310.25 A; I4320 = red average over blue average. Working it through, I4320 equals 1.4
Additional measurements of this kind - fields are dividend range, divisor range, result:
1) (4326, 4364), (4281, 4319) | 1.25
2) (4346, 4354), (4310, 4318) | 1.19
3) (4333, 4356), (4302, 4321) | 1.20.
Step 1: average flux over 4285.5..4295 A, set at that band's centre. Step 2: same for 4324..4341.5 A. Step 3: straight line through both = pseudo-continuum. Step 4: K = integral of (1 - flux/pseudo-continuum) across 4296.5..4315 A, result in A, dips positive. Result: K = 3.5 A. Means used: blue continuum 0.972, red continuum 1.09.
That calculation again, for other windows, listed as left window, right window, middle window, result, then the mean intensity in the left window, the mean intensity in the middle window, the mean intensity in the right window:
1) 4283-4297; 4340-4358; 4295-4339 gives 2.2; 0.98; 0.994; 1.12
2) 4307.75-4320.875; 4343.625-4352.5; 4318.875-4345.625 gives -0.6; 0.992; 1.09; 1.14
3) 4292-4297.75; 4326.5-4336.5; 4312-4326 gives 0.2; 0.967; 1.09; 1.17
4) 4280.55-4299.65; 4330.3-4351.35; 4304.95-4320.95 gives 1.3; 0.974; 0.951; 1.1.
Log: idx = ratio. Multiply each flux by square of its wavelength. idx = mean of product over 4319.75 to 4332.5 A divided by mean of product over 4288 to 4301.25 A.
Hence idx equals 1.23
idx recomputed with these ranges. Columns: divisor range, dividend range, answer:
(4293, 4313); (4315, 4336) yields 1.39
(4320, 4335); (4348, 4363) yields 1.05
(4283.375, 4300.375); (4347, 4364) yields 1.27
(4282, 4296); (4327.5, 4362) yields 1.17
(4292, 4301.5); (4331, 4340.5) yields 1.21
